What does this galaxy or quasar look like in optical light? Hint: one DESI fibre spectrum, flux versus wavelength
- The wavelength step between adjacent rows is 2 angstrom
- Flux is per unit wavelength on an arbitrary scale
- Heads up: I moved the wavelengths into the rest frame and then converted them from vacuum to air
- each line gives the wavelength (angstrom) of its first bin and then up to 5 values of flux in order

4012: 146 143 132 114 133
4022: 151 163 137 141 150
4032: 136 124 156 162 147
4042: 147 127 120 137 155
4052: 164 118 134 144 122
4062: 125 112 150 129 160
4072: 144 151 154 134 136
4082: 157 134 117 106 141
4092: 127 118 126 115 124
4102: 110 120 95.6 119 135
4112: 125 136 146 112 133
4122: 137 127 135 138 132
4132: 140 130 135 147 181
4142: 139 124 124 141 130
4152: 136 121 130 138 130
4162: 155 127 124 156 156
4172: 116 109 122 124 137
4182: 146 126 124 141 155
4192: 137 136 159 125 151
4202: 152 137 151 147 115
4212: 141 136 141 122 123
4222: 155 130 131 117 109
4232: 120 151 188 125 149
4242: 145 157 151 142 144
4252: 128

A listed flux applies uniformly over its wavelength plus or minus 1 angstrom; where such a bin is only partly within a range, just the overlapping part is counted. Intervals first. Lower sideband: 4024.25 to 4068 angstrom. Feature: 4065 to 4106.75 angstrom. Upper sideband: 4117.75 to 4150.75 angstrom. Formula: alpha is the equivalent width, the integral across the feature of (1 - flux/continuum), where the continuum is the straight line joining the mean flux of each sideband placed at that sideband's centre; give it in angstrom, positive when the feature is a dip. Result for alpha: 1.97 angstrom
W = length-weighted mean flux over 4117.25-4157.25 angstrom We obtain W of 135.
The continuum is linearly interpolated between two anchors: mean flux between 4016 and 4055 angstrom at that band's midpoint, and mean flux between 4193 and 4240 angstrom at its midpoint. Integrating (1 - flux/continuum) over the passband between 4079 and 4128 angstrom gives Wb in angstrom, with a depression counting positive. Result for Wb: 4.6 angstrom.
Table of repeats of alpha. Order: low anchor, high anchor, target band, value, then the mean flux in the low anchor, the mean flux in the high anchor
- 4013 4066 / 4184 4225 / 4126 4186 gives 1.63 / 138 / 139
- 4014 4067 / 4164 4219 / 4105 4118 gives 1.18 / 139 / 136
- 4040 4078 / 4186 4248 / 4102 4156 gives 2.83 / 139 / 140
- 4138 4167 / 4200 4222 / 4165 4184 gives 0.68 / 136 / 138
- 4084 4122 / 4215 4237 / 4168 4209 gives -2.00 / 123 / 135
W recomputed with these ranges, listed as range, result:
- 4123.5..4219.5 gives 136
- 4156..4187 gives 133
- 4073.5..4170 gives 132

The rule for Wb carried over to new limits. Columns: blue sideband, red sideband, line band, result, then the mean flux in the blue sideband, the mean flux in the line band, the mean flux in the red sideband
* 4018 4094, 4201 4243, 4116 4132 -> 0.7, 138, 132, 137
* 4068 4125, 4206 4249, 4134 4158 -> -0.7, 130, 137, 138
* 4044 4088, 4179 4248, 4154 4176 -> 0.9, 137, 133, 139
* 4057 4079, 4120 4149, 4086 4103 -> 2.2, 139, 121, 138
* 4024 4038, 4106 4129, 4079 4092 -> 0.3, 144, 131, 130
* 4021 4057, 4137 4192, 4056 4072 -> 0.7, 143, 135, 136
